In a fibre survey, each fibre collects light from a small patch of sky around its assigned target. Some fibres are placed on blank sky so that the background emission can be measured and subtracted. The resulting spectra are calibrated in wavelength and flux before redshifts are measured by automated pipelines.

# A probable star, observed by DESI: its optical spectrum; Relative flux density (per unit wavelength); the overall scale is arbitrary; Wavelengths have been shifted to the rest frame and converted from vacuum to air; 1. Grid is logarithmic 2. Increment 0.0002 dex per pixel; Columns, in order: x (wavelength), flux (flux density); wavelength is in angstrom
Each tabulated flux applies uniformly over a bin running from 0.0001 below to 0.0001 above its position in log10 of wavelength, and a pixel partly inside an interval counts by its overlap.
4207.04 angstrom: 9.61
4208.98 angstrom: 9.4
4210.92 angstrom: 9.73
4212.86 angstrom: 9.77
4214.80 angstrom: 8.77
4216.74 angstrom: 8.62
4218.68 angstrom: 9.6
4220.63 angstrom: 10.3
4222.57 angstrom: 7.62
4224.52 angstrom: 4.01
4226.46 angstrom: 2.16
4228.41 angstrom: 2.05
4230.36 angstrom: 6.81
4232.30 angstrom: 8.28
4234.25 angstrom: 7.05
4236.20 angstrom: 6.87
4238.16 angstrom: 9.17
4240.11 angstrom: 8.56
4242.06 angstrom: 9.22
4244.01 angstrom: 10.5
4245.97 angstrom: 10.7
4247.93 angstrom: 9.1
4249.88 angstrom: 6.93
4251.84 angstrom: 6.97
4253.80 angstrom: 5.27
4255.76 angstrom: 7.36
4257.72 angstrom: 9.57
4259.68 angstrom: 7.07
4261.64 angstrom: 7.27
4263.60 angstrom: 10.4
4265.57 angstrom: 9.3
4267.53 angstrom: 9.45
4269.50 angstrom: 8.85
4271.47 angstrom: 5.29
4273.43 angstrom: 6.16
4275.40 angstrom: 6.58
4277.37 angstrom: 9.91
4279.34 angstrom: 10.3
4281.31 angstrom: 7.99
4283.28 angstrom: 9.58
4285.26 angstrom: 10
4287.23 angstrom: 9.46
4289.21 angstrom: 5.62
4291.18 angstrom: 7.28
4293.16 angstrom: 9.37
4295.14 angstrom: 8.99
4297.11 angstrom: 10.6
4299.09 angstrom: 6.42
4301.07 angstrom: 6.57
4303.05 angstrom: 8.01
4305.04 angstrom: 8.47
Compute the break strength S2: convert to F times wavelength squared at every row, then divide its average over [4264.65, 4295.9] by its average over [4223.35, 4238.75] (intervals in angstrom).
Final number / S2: 1.5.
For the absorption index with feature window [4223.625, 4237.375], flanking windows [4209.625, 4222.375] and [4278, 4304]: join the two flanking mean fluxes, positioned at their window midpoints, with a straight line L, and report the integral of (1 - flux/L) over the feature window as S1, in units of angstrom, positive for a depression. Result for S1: 5.7 angstrom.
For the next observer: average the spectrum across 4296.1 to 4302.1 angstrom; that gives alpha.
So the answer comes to 7.88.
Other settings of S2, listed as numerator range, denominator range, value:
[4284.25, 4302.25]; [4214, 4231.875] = 1.28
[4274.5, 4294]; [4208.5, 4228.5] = 1.16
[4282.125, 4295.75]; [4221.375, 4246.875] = 1.23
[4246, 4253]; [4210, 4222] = 0.87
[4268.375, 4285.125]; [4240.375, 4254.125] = 0.97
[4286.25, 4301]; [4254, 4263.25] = 1.06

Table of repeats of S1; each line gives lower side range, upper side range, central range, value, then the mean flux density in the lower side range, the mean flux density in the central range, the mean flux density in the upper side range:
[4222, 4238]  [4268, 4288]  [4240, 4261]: -4.41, 5.74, 8.27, 8.43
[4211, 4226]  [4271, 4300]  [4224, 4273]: 4.29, 8.25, 7.55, 8.3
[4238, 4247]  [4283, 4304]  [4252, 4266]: 1.96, 9.67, 7.92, 8.31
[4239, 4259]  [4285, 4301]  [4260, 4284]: -0.08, 8.4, 8.38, 8.29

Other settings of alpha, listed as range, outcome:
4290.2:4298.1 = 9.06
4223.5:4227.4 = 3.14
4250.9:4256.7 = 6.52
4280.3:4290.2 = 8.53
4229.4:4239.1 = 7.63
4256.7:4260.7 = 8.31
